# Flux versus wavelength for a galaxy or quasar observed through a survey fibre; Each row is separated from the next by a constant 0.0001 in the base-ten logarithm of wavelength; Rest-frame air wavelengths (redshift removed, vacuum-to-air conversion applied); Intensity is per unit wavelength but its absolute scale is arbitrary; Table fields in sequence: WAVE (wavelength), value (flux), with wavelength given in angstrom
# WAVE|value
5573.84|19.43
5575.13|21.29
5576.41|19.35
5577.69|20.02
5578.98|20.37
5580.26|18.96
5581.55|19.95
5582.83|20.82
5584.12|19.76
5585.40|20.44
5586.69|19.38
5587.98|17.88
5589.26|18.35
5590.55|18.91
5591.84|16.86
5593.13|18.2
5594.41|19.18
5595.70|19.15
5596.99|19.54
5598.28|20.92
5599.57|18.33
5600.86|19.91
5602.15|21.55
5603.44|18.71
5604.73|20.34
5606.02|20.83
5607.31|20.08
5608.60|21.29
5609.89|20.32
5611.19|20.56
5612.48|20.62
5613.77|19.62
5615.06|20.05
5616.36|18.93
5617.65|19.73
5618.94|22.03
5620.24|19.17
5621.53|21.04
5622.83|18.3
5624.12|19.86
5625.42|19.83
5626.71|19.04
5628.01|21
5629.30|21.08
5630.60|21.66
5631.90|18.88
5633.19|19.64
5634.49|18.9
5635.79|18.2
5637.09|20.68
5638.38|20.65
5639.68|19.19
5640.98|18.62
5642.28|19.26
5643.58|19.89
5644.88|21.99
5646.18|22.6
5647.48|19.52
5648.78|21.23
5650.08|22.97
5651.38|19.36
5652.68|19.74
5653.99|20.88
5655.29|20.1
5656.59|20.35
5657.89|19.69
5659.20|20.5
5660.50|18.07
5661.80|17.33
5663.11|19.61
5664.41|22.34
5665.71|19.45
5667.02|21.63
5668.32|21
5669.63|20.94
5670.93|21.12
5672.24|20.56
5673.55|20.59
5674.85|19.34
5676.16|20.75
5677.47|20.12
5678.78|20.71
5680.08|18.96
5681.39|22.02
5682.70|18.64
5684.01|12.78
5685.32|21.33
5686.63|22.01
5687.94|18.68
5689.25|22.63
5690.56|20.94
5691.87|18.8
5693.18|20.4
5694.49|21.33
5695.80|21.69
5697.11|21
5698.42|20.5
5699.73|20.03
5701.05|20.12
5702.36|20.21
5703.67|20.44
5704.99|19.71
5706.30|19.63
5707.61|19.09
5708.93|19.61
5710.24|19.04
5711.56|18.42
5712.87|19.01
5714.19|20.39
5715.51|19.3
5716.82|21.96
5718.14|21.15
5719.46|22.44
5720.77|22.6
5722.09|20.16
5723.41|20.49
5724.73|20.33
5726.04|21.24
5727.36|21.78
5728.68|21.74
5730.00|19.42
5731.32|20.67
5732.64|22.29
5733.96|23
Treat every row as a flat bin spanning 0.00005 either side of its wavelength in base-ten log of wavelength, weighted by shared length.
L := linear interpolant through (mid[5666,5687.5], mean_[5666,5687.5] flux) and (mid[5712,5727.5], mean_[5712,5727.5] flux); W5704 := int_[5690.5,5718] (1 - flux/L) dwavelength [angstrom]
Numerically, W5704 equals 0.7 angstrom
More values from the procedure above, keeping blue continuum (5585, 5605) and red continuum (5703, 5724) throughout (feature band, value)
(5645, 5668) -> -0.75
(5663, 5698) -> -0.76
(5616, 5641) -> -0.49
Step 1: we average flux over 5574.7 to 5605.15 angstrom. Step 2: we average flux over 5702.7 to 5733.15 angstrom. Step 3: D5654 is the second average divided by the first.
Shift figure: 1.0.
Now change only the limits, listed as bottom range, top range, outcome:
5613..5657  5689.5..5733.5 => 1.02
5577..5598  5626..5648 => 1.04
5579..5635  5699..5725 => 1.02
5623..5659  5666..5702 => 1.01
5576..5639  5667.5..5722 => 1.02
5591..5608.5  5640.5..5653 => 1.05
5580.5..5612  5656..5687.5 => 1.02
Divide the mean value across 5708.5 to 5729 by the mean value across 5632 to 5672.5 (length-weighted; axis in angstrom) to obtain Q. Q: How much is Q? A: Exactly 1.0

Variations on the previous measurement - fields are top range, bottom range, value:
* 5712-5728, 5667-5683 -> 1.02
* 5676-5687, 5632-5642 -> 1.01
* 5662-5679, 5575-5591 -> 1.05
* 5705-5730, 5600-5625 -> 1.01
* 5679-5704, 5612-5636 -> 1.01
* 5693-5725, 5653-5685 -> 1.02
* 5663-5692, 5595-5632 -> 1.01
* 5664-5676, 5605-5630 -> 1.03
